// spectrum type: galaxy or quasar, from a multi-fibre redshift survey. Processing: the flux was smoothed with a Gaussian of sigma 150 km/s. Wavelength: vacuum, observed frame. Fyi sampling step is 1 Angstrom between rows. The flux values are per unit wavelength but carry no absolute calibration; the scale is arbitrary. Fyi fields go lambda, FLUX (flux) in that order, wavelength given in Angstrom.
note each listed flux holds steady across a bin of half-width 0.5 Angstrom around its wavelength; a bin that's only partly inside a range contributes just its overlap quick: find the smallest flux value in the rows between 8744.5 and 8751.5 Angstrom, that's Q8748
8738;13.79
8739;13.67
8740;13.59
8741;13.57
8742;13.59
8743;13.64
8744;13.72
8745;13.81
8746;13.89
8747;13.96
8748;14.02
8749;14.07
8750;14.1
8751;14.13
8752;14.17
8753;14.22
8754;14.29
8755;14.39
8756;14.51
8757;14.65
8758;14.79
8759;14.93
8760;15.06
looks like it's 13.81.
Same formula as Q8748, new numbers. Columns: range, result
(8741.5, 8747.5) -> 13.59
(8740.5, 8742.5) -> 13.57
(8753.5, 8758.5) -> 14.29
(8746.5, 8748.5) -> 13.96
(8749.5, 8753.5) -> 14.1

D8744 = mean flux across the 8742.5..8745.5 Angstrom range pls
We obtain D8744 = 13.7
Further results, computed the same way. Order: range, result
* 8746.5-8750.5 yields 14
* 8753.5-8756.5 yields 14.4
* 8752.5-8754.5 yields 14.3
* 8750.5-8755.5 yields 14.2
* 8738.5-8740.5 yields 13.6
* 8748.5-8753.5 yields 14.1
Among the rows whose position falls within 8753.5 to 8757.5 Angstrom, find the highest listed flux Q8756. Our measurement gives 14.65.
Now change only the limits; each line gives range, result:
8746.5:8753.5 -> 14.22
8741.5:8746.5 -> 13.89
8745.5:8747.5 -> 13.96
